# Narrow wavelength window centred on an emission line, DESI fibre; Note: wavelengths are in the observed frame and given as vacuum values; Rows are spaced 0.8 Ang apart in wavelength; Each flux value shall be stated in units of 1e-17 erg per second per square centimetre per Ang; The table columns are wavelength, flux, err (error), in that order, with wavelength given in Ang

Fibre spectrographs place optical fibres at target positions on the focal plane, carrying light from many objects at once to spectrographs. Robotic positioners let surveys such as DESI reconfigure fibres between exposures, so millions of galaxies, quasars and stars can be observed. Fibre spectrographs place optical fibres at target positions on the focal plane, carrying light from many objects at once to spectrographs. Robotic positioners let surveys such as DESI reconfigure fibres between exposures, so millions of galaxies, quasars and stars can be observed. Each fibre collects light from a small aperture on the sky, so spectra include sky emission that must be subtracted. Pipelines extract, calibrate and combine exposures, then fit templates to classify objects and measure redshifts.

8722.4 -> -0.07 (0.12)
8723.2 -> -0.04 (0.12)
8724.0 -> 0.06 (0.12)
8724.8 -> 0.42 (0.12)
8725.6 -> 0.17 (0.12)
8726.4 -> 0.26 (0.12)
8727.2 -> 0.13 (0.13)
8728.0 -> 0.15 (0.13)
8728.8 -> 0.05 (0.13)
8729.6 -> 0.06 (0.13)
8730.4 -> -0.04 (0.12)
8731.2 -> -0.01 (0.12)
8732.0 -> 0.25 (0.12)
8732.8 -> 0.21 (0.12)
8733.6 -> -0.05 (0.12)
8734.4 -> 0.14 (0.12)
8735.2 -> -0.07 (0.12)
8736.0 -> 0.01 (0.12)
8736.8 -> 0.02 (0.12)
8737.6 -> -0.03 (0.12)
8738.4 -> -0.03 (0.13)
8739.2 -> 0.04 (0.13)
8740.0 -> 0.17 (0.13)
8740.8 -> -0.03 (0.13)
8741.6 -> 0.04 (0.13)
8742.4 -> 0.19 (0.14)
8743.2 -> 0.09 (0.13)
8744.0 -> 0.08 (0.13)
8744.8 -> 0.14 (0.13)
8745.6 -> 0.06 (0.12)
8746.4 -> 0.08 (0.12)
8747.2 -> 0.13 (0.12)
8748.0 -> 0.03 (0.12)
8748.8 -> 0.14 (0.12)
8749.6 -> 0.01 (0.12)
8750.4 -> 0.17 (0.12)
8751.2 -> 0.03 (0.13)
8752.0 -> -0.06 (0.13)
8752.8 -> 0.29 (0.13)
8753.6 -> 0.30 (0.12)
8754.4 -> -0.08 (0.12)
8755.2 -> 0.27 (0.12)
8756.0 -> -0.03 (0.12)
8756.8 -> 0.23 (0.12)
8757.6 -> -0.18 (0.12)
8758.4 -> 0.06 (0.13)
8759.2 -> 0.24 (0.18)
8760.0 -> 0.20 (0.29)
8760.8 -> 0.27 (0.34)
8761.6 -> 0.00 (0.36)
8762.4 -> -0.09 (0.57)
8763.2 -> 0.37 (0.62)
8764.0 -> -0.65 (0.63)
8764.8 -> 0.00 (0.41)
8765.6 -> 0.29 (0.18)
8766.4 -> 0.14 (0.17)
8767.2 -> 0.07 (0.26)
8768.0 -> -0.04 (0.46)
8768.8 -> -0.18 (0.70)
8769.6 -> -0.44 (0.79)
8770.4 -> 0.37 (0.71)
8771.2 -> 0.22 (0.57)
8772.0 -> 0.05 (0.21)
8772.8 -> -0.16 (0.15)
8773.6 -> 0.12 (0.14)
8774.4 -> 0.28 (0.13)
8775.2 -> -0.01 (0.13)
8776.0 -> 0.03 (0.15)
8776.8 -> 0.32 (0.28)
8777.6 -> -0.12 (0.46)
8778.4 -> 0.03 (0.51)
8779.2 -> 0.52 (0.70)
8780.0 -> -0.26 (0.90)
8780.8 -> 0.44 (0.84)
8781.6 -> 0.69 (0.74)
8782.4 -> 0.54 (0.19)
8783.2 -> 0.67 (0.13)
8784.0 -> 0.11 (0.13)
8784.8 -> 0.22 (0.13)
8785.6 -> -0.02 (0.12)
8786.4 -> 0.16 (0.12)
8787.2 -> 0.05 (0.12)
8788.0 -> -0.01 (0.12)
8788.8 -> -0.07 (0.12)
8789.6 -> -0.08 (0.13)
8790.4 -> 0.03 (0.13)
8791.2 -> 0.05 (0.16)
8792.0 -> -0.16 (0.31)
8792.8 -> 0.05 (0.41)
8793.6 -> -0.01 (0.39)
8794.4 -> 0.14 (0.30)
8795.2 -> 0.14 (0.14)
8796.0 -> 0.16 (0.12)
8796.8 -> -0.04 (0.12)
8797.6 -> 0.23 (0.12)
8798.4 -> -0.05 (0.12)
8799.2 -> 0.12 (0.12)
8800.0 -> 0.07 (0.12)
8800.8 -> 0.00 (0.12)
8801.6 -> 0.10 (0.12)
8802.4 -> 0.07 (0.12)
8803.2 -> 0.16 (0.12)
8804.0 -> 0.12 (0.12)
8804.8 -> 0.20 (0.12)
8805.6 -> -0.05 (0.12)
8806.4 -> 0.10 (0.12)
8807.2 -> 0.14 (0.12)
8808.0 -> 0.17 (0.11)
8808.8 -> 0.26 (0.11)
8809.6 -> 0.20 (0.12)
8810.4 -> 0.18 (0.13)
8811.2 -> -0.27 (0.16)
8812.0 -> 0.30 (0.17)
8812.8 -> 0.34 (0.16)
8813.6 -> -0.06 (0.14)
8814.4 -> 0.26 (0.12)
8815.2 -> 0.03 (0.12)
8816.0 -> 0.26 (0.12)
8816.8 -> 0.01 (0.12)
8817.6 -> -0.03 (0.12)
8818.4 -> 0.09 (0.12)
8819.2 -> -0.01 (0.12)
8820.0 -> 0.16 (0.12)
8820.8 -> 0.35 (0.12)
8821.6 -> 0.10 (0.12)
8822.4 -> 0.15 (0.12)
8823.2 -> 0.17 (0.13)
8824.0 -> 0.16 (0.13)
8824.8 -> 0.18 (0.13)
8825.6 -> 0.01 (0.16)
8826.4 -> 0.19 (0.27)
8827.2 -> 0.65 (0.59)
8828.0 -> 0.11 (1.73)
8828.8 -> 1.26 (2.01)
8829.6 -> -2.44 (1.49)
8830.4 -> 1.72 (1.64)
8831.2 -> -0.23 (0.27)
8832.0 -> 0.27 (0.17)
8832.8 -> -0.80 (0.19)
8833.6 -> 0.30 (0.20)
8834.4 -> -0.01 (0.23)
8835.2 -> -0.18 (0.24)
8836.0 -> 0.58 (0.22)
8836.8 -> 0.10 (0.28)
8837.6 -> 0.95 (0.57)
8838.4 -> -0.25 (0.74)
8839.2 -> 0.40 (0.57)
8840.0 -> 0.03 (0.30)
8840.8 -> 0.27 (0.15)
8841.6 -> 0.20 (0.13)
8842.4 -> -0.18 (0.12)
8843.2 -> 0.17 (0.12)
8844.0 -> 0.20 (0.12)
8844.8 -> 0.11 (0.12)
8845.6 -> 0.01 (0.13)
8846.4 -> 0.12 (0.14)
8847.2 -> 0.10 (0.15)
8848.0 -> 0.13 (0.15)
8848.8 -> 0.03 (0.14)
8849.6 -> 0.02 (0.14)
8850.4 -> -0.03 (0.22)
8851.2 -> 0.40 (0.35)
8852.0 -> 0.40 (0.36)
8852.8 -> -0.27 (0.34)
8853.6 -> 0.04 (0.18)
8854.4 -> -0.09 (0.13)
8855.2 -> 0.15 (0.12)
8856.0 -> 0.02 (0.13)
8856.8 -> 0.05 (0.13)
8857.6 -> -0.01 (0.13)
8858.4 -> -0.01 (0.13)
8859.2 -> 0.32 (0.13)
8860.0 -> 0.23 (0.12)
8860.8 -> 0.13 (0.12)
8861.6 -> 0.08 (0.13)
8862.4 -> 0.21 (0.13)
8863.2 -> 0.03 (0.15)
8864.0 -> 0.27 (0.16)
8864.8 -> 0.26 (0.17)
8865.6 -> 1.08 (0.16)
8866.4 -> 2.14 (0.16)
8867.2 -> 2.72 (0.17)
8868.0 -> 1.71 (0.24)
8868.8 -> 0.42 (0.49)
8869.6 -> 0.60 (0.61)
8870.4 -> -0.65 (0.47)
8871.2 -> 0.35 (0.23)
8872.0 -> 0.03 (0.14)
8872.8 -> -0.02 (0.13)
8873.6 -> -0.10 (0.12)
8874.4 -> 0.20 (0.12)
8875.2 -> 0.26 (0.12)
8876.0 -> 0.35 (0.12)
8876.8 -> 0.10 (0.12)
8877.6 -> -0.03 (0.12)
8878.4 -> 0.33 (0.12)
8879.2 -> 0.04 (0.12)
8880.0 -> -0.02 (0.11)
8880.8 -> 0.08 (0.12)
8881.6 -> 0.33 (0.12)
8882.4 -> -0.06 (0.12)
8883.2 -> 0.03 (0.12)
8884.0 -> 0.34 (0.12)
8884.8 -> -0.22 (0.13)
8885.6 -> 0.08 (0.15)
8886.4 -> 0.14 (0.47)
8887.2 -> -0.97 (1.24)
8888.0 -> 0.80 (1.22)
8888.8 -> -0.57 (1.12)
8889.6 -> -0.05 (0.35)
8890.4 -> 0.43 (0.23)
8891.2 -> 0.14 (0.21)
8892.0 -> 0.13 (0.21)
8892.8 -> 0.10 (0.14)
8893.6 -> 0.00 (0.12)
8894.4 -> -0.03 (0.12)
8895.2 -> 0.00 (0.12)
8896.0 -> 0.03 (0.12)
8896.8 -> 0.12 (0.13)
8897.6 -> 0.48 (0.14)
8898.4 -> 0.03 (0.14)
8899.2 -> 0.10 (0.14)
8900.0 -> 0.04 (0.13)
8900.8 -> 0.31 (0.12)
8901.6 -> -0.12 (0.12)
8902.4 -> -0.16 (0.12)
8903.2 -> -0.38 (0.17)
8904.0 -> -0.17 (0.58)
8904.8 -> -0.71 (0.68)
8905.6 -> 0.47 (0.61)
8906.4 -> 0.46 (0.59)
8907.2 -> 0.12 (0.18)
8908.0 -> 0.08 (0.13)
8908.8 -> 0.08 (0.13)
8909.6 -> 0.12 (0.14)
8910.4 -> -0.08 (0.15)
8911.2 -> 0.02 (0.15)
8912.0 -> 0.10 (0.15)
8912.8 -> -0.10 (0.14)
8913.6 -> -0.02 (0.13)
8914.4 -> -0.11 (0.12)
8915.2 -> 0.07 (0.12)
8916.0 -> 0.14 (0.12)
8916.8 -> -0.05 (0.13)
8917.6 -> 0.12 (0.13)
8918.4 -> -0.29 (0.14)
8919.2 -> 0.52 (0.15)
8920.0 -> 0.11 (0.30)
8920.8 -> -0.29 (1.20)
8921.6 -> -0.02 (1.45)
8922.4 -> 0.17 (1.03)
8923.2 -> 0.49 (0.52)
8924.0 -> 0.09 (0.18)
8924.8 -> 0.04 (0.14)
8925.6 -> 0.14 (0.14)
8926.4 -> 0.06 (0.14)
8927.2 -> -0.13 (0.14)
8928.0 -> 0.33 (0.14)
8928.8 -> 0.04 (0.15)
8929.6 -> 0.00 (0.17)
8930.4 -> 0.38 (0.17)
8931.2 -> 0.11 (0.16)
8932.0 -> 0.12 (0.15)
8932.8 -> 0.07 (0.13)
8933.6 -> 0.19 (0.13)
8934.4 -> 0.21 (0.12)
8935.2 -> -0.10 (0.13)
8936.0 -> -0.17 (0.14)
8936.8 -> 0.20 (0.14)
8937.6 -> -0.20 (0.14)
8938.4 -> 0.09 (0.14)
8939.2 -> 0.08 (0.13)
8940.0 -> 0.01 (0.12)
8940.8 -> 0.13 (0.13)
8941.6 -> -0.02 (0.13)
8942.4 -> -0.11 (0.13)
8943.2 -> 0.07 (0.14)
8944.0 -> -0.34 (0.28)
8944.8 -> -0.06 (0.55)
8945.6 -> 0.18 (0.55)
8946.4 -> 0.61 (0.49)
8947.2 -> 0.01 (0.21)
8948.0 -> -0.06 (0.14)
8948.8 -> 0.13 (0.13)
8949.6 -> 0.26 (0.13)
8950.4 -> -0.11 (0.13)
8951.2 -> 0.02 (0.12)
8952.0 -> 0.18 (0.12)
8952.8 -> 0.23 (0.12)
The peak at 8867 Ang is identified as [O III]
